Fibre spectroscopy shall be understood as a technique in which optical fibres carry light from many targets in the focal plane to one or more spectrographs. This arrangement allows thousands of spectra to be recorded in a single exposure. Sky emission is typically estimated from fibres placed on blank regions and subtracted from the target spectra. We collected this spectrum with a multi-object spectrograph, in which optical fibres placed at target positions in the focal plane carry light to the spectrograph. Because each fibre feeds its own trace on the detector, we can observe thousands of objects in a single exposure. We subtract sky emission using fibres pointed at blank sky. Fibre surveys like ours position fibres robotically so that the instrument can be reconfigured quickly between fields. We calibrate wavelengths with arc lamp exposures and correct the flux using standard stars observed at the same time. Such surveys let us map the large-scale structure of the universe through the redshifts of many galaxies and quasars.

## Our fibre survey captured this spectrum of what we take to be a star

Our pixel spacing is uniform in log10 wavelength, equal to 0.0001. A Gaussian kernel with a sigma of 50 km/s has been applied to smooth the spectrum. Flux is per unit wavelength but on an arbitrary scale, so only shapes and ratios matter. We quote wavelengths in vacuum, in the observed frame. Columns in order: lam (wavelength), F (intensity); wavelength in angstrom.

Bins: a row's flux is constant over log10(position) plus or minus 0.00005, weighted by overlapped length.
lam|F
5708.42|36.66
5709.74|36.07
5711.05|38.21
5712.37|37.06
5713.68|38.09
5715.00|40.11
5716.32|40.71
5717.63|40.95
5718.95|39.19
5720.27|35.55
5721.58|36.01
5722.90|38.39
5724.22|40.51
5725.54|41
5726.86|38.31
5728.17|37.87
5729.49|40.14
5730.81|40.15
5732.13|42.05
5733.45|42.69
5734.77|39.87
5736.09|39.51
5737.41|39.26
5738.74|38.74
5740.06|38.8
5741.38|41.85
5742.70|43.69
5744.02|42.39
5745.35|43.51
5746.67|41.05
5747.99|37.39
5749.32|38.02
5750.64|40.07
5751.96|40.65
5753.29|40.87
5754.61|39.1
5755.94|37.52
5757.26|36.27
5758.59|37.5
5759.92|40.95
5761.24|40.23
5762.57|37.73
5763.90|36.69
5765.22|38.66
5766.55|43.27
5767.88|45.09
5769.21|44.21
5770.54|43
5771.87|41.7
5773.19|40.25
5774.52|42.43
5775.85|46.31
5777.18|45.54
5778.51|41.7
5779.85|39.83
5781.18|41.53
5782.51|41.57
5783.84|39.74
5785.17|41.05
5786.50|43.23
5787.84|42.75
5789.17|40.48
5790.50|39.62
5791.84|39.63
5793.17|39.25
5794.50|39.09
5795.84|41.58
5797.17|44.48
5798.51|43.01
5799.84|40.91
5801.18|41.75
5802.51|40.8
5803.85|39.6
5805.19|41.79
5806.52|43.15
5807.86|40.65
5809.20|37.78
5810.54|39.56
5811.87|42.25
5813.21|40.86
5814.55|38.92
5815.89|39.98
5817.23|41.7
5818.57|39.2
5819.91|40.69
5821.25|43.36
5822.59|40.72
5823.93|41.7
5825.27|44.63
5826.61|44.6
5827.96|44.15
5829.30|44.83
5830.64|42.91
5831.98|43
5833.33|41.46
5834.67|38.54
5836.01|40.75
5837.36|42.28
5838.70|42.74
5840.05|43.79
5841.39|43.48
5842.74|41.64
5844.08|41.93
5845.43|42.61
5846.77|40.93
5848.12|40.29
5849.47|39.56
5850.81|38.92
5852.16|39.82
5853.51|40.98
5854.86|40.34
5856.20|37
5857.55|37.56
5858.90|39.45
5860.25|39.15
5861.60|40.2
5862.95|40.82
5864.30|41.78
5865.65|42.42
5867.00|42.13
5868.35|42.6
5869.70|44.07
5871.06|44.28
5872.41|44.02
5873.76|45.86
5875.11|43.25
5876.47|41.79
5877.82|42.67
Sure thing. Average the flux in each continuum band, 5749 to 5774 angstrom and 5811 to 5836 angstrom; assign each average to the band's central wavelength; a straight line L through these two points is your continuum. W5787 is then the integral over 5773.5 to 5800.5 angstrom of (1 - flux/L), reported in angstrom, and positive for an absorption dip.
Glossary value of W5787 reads -0.55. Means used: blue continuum 40.1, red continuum 41.8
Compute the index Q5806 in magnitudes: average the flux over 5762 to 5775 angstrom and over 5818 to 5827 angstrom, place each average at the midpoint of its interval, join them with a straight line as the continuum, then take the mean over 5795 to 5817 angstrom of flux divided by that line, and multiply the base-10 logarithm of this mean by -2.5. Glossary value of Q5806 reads 0.02 mag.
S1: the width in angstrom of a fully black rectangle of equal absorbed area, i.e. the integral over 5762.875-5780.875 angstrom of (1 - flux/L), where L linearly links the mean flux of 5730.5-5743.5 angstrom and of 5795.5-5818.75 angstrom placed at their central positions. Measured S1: -0.5 angstrom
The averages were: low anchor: 40.7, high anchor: 41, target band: 42.1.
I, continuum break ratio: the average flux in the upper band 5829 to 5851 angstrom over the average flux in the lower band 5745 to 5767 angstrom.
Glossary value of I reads 1.1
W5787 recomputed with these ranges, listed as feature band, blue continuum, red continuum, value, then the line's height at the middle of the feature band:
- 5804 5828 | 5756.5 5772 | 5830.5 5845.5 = 0.13 angstrom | 41.5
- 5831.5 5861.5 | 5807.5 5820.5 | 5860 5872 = 0.45 angstrom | 41.3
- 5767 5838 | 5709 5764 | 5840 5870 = -2.62 angstrom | 40.2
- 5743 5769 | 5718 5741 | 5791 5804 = 0.02 angstrom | 40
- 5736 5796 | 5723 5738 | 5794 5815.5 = -0.31 angstrom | 40.5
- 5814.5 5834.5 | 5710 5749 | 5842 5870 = -0.85 angstrom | 40.4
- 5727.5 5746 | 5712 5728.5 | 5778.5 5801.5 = -0.65 angstrom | 39.4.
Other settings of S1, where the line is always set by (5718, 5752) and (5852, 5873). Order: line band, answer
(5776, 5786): -0.38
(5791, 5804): -0.19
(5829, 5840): -0.34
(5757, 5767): 0.30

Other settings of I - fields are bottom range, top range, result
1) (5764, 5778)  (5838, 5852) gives 0.97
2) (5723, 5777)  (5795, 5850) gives 1.03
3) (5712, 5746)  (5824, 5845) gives 1.07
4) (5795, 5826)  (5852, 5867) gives 0.97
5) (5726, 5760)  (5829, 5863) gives 1.03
